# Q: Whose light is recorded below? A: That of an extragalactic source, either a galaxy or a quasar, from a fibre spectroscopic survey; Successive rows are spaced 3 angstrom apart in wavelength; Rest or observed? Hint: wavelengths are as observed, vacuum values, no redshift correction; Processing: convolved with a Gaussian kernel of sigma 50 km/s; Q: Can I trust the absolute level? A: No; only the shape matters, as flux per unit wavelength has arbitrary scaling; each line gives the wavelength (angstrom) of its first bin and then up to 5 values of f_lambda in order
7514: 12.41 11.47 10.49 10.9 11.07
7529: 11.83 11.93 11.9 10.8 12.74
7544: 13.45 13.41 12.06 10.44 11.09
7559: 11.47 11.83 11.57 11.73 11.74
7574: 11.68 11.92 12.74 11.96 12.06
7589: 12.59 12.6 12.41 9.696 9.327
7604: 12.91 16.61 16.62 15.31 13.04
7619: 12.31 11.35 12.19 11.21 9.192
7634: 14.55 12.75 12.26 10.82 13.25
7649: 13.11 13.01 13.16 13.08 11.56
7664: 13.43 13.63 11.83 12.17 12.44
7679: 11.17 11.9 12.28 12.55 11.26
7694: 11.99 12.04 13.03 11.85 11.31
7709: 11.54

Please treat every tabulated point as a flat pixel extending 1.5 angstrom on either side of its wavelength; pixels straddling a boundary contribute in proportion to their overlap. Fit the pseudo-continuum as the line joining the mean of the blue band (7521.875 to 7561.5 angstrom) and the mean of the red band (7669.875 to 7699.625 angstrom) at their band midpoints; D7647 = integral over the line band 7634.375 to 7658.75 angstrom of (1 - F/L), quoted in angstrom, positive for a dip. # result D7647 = -1.6 angstrom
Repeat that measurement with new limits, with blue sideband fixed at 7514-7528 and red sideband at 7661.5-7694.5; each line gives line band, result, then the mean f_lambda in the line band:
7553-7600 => -0.8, 11.7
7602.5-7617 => -3.9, 15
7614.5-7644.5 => -0.2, 12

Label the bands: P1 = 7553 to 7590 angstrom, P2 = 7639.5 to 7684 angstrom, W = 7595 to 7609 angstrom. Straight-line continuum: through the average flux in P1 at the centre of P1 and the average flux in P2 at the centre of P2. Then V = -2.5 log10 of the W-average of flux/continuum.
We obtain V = -0.03 mag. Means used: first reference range 11.8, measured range 12.3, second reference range 12.5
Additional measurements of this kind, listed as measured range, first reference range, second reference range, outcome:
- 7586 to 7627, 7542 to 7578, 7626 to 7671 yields -0.05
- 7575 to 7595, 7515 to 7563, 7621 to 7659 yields -0.03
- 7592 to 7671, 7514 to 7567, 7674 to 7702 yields -0.06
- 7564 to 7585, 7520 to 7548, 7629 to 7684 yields 0.01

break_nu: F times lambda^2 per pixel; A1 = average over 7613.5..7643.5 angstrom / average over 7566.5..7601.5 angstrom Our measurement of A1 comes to 1.0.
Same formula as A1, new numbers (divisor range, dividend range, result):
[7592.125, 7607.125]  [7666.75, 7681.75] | 1.04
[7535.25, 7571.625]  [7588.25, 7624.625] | 1.10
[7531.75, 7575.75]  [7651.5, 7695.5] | 1.07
